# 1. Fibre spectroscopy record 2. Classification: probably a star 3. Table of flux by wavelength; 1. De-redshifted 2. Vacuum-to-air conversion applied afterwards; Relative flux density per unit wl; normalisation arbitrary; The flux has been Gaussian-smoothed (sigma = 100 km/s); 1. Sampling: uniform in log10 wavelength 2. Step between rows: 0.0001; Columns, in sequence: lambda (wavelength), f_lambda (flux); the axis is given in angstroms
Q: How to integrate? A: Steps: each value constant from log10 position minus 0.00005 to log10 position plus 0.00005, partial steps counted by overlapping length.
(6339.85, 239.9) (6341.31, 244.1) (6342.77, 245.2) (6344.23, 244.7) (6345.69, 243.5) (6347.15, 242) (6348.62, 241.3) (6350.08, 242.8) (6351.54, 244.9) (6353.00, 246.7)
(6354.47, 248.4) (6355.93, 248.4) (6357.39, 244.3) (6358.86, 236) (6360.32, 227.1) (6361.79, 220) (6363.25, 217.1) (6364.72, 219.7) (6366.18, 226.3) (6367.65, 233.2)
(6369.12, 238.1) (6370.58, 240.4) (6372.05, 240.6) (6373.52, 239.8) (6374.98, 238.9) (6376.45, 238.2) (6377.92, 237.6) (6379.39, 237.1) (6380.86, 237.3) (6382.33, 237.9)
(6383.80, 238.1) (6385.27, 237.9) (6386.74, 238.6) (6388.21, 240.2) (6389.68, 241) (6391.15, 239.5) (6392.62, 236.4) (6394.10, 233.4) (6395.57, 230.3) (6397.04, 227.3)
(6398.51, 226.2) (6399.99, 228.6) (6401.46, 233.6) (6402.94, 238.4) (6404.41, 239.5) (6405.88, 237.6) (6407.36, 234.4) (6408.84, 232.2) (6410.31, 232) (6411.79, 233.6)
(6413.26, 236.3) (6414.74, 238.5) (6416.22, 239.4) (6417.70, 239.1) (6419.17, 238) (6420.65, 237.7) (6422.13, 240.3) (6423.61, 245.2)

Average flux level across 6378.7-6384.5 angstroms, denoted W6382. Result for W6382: 238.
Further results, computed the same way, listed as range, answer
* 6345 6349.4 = 242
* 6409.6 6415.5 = 235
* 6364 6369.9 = 230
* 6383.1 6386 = 238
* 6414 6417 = 238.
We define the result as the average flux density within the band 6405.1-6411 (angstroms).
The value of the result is 234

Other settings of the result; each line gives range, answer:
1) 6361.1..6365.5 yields 219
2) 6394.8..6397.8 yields 229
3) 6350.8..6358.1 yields 247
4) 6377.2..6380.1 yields 237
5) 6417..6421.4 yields 239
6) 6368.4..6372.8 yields 240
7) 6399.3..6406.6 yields 236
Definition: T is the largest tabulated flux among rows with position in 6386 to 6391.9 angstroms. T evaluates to 241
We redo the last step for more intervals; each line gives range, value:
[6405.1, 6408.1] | 237.6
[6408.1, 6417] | 239.4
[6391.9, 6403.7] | 238.4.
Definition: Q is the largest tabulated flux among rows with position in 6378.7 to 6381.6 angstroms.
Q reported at 237.3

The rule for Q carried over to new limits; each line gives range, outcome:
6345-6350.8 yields 243.5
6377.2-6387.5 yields 238.6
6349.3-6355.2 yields 248.4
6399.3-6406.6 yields 239.5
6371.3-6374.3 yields 240.6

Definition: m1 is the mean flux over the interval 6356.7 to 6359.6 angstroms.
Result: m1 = 240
